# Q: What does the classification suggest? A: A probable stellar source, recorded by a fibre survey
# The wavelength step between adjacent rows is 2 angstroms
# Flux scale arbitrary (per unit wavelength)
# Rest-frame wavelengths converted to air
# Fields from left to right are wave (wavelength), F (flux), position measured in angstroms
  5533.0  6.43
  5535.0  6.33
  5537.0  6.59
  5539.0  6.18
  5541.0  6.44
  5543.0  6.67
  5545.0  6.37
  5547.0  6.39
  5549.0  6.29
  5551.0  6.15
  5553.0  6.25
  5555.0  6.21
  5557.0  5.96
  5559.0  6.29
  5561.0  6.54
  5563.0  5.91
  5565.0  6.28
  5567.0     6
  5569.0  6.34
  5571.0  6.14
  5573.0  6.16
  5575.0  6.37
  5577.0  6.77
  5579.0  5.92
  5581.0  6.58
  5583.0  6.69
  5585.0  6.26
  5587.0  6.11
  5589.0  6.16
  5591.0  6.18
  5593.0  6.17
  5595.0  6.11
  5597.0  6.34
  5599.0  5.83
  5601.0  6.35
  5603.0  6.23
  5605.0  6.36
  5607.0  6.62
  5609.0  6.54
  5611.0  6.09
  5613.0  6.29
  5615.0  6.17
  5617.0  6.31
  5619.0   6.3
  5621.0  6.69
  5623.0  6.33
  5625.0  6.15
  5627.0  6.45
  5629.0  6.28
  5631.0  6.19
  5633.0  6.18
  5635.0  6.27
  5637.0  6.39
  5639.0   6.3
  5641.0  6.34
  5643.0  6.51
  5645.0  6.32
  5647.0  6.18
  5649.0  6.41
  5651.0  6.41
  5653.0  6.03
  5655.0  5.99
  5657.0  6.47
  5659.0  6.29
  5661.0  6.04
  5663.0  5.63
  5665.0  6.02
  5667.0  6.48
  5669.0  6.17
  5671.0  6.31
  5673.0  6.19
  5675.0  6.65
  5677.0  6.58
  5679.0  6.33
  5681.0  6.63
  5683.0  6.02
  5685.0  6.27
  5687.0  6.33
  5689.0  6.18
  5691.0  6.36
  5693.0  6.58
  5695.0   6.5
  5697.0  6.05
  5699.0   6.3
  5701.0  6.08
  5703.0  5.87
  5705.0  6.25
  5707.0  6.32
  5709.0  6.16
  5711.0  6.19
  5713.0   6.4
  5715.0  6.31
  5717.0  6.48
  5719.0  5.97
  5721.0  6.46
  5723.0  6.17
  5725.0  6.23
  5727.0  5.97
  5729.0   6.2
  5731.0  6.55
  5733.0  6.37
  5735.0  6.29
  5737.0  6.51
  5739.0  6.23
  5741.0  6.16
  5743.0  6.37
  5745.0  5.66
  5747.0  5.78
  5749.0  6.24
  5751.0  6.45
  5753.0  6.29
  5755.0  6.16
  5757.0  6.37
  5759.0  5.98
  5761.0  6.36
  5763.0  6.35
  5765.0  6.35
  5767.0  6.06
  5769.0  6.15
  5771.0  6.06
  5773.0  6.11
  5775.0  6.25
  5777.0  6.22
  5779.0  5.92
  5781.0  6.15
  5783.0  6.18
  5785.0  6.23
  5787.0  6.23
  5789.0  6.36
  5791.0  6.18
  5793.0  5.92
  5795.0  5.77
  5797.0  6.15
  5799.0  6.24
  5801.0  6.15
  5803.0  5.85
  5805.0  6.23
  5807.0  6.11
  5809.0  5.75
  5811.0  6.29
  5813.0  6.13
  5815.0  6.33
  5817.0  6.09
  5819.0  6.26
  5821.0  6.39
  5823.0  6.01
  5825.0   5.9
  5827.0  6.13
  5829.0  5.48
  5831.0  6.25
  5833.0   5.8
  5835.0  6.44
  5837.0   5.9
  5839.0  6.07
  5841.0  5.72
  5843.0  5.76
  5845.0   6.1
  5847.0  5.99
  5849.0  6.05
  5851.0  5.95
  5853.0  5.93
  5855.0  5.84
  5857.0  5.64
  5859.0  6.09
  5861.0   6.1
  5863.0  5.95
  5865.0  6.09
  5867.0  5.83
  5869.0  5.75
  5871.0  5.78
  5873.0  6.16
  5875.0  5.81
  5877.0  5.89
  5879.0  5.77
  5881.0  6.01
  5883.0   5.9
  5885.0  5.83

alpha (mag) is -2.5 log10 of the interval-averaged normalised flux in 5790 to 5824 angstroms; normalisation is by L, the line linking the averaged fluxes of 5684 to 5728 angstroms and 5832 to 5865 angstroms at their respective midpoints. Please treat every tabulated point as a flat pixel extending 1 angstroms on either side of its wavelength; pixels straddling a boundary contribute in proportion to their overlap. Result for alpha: -0.01 mag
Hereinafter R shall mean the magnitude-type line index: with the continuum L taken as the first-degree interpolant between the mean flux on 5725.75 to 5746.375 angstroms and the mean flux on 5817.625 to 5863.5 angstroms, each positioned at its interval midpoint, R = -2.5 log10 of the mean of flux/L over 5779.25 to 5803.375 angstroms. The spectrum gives -0.003 mag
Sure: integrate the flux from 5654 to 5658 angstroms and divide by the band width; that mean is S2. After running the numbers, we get 6.23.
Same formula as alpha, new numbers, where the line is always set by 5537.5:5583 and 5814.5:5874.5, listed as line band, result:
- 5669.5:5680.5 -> -0.04 mag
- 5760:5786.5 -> -0.02 mag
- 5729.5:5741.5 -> -0.04 mag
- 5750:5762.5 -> -0.03 mag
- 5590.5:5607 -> 0.01 mag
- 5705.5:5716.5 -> -0.03 mag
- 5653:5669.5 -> 0.01 mag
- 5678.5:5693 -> -0.03 mag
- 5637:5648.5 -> -0.02 mag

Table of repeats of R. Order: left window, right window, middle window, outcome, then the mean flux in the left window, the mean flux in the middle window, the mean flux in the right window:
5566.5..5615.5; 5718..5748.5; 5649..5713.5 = -0.01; 6.28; 6.25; 6.2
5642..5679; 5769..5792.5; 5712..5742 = -0.01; 6.26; 6.29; 6.17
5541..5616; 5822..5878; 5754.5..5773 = -0.03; 6.27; 6.2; 5.94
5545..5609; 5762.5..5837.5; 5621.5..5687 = -0.01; 6.26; 6.28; 6.11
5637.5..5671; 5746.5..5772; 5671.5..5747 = -0.01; 6.23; 6.27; 6.21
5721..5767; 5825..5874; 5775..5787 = 0.00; 6.23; 6.16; 5.95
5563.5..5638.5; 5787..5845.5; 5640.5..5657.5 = -0.01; 6.28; 6.29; 6.06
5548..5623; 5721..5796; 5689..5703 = -0.01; 6.27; 6.27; 6.19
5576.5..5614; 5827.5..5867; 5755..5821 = -0.02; 6.29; 6.15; 5.95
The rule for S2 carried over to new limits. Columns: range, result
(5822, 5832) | 5.95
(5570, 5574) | 6.15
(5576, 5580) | 6.34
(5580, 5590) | 6.36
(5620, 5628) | 6.41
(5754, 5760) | 6.17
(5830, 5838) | 6.1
